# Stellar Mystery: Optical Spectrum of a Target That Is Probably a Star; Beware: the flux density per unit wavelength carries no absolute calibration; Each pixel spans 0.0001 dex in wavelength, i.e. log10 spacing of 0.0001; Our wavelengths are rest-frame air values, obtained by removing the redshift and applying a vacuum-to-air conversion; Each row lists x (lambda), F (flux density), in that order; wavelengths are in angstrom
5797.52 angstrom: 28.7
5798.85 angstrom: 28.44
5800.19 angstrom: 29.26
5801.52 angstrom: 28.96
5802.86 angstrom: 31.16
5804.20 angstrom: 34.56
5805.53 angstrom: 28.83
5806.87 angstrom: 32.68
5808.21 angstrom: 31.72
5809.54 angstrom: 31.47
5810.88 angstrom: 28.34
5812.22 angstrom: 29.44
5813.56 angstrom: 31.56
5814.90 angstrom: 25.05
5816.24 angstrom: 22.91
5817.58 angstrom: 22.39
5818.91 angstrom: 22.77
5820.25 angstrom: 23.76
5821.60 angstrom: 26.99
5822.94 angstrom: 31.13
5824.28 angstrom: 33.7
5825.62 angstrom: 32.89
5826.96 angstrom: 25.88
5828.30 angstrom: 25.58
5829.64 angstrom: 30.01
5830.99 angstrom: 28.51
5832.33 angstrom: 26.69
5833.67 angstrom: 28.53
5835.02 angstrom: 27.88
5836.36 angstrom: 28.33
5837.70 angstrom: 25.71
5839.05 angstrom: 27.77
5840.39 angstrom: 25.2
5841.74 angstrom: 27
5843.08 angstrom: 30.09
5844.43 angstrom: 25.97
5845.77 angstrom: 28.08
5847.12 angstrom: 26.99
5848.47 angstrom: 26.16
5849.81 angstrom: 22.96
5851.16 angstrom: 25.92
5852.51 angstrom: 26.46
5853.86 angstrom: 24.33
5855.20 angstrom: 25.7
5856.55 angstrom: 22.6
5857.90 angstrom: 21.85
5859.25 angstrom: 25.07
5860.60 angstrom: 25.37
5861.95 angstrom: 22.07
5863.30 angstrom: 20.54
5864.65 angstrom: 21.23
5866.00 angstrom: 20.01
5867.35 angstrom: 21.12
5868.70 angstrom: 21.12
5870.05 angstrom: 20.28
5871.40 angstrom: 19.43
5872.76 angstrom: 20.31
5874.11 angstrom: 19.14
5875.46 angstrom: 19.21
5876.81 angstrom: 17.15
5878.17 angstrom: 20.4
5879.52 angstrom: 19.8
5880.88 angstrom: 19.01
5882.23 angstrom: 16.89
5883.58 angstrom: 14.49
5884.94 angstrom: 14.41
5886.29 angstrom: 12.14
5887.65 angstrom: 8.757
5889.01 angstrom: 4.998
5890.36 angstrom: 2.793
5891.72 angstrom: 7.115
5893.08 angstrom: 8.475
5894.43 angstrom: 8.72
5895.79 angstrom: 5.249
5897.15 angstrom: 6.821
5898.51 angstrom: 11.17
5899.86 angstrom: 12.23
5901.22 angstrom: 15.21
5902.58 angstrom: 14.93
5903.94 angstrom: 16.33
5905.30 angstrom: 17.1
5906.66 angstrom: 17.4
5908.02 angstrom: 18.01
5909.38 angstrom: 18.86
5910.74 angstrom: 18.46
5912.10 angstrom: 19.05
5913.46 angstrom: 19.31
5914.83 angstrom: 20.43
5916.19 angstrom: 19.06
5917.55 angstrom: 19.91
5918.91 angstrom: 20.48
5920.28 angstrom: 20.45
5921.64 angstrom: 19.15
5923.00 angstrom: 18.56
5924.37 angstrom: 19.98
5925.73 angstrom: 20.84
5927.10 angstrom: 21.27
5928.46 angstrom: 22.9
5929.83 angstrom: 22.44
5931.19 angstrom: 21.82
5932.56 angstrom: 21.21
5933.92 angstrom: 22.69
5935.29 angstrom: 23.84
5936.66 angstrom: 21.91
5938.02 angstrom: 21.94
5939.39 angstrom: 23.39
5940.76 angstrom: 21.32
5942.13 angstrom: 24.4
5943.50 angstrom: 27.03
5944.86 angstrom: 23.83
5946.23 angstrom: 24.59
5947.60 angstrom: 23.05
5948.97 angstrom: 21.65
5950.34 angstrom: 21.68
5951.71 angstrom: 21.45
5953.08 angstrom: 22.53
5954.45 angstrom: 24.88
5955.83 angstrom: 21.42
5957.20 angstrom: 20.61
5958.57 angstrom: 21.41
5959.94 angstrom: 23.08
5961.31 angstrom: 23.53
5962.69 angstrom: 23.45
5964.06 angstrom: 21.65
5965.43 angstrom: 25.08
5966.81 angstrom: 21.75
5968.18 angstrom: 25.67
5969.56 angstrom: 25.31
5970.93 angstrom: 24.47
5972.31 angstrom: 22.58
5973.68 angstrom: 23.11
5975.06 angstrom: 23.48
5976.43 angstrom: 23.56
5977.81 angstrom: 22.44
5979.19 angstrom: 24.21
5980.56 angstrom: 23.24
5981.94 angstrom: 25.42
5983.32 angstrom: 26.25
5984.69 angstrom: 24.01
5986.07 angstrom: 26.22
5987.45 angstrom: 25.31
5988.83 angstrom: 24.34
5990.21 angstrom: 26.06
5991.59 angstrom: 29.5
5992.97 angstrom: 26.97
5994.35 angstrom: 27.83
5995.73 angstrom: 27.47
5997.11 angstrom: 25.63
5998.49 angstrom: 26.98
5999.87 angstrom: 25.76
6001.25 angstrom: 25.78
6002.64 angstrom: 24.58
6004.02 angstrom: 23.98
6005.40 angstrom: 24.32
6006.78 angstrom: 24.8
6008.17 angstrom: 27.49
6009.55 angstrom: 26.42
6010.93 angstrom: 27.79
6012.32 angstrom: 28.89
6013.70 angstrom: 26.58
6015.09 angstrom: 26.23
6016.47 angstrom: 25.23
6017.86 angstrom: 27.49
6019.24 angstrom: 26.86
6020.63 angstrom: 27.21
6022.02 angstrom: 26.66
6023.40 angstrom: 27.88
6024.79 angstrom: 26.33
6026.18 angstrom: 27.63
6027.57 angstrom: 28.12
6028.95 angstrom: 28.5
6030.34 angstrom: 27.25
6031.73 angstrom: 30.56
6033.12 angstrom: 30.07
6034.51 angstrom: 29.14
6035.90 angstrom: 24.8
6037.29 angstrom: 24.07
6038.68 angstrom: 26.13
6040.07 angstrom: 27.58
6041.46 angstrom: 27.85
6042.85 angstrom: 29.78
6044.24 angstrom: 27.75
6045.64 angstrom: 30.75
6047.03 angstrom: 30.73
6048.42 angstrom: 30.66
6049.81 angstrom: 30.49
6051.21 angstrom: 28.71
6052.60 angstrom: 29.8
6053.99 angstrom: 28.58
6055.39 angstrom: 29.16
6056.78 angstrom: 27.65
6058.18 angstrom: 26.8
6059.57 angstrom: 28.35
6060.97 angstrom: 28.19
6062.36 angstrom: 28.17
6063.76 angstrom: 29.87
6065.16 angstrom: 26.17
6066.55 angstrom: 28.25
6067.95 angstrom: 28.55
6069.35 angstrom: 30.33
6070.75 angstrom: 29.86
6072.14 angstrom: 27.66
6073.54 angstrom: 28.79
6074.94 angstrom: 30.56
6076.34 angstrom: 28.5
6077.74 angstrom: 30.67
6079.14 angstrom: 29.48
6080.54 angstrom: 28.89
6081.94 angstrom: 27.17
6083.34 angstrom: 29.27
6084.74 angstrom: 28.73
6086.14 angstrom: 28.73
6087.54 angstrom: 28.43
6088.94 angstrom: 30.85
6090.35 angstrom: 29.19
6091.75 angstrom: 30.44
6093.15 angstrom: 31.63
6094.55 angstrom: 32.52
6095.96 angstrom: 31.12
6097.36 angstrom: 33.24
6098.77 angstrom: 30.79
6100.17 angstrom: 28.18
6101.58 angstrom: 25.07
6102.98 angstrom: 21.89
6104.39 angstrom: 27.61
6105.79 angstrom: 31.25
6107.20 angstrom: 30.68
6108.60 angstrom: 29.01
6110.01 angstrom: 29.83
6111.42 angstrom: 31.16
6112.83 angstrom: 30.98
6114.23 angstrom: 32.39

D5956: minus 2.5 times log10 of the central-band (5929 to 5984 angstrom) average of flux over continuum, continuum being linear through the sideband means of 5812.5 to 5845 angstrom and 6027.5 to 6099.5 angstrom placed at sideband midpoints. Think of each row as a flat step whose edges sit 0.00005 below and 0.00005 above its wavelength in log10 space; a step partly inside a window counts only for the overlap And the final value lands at 0.216 mag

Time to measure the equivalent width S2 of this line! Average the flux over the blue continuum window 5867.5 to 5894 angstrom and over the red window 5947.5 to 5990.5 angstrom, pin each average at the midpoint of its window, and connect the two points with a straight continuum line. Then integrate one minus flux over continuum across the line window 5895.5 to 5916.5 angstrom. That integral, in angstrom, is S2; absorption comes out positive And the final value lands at 2.3 angstrom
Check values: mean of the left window 15.1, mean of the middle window 15.7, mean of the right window 23.5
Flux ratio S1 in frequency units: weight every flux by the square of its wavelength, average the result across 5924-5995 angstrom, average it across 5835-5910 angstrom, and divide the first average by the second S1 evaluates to 1.27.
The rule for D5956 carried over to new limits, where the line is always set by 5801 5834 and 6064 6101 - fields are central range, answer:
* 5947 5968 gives 0.277 mag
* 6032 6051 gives 0.033 mag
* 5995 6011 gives 0.134 mag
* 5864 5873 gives 0.369 mag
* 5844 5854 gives 0.111 mag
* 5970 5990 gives 0.201 mag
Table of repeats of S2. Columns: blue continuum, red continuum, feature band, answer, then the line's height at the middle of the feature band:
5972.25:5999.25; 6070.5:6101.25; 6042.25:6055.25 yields -0.7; 28.1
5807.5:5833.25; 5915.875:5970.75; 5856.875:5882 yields 4.9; 25.7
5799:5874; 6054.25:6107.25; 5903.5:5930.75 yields 7.7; 27.2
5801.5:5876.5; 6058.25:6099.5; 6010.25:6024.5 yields 0.7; 28.5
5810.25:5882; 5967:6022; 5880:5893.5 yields 7.5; 25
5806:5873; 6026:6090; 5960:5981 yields 3.1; 27.6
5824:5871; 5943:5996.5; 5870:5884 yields 3.6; 25.2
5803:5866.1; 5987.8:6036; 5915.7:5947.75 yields 5.9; 26.9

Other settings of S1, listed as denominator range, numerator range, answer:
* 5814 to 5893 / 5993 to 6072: 1.31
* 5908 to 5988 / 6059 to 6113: 1.36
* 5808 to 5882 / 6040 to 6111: 1.26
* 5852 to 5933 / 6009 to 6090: 1.68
